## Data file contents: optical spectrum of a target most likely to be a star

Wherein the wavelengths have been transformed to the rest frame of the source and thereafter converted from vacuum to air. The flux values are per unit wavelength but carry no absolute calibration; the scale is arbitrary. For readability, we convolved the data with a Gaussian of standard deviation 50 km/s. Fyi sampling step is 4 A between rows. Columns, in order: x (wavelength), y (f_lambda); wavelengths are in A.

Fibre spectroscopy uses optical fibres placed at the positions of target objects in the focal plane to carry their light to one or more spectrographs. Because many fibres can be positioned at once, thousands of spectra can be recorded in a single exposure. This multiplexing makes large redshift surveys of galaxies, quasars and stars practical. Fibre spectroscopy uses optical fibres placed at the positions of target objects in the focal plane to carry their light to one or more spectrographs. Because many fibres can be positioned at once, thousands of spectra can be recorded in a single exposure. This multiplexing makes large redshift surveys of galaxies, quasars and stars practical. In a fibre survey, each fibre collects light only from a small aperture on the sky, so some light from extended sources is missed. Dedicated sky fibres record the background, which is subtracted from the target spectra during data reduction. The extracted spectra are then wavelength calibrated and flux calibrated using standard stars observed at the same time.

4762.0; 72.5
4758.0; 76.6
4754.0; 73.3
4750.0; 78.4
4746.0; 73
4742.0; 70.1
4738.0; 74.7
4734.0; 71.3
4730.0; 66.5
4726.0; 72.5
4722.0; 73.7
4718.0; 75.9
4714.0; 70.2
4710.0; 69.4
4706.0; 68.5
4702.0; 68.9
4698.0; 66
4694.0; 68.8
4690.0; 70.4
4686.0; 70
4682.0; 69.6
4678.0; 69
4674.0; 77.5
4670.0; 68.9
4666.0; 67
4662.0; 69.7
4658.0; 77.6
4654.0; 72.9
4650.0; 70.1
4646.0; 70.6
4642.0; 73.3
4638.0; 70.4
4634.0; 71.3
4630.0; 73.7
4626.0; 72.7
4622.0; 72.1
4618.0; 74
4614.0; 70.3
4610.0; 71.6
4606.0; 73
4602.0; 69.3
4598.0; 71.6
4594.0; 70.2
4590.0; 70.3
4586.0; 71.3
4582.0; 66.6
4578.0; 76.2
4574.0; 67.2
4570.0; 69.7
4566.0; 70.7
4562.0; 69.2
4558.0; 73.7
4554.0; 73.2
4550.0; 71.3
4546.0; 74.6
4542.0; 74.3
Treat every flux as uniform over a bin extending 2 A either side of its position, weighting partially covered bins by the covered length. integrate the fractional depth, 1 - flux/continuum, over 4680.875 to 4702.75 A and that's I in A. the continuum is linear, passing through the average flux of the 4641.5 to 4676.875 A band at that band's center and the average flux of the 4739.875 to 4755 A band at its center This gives 1.1 A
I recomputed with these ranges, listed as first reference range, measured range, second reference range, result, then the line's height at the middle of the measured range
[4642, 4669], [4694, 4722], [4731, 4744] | 0.6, 71.5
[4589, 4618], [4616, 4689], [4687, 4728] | -0.9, 70.8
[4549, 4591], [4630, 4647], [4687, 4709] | -0.5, 69.7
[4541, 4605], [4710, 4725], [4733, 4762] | 0.2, 73.4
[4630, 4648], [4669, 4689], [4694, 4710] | -0.5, 69.4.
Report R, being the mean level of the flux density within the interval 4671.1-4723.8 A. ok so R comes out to 70.6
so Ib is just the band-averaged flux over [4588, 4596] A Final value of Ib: 70.2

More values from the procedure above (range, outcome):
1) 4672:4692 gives 71.3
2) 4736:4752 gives 74.1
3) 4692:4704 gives 67.9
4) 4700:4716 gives 69.2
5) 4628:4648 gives 71.9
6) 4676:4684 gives 69.3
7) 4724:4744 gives 71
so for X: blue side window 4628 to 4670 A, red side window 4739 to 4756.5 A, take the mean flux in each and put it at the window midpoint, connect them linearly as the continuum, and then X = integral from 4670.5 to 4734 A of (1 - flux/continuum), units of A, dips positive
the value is 2.0 A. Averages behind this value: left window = 71.5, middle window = 70.4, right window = 73.8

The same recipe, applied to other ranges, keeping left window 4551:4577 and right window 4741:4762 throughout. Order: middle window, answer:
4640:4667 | 0.3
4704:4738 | 1.2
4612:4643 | -0.1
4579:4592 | 0.2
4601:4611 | 0.0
